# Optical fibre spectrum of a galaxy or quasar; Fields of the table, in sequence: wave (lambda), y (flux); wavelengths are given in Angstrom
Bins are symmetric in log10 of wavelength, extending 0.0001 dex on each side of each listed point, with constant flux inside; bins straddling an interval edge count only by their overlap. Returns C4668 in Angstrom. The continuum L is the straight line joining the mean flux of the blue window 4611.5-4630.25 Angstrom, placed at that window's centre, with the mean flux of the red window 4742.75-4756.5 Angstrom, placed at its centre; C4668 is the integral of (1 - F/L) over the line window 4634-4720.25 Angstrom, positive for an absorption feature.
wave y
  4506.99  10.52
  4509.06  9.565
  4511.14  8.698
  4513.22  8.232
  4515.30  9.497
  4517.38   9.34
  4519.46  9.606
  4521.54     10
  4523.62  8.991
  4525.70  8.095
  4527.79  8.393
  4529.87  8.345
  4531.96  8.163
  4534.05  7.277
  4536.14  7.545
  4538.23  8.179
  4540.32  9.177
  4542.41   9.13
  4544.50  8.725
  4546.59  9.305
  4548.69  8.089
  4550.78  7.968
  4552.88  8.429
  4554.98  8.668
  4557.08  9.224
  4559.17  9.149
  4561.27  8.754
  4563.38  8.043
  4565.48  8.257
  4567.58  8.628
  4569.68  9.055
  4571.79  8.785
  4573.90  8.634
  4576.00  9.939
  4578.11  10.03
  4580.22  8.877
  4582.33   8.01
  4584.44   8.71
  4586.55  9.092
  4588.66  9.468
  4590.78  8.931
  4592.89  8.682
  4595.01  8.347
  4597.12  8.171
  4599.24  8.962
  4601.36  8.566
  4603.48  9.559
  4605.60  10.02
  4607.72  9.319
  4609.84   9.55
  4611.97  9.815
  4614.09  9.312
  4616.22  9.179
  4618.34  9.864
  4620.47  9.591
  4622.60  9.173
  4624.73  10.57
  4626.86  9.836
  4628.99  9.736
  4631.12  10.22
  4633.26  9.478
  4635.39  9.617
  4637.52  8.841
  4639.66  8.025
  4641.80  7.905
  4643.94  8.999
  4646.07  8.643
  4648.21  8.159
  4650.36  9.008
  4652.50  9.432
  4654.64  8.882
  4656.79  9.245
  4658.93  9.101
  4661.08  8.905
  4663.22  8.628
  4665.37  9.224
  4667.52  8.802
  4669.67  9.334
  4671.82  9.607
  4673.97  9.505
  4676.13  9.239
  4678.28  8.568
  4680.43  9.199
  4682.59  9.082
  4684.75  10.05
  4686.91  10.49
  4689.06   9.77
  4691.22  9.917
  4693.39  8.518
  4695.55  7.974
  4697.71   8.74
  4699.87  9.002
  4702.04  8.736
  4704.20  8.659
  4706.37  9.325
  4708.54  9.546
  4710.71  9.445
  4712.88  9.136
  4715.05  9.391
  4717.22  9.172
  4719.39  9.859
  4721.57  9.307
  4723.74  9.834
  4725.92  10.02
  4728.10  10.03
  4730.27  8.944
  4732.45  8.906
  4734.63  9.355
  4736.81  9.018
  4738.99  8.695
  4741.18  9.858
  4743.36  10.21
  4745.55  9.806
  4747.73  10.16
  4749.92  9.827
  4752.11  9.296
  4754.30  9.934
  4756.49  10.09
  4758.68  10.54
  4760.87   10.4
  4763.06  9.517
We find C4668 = 5.9 Angstrom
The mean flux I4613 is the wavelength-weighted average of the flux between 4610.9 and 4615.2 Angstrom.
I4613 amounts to 9.54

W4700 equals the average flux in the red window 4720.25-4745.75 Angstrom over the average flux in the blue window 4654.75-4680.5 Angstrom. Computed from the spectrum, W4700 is 1.04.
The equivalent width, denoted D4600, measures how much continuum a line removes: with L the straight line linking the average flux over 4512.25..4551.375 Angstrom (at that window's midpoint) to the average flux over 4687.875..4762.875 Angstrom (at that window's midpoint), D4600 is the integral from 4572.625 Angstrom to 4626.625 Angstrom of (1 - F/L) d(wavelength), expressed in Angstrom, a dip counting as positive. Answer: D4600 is -1.8 Angstrom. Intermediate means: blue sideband 8.64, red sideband 9.46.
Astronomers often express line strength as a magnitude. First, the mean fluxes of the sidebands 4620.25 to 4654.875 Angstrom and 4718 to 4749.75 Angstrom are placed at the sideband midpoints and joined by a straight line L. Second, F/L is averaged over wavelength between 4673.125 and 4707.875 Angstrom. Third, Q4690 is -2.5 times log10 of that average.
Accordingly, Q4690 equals 0.026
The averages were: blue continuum 9.18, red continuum 9.57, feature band 9.17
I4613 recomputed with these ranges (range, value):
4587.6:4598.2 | 8.72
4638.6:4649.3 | 8.34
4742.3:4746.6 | 10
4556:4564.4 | 8.79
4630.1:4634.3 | 9.83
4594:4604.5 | 8.72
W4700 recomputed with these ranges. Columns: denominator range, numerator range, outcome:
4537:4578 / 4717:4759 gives 1.10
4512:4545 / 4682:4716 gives 1.07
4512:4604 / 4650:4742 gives 1.06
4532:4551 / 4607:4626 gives 1.15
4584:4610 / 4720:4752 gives 1.06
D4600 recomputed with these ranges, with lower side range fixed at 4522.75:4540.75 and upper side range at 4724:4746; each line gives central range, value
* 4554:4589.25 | -1.85 Angstrom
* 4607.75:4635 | -2.83 Angstrom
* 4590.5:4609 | -0.70 Angstrom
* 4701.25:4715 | 0.22 Angstrom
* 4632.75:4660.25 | 0.20 Angstrom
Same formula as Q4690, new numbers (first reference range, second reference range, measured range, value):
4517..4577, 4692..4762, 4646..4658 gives 0.02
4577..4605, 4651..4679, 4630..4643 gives 0.00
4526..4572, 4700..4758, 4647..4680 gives 0.01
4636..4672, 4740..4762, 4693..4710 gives 0.07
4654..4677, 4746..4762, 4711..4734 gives 0.03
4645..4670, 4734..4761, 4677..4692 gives -0.04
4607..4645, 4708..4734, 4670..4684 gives 0.02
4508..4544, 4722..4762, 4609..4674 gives 0.00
